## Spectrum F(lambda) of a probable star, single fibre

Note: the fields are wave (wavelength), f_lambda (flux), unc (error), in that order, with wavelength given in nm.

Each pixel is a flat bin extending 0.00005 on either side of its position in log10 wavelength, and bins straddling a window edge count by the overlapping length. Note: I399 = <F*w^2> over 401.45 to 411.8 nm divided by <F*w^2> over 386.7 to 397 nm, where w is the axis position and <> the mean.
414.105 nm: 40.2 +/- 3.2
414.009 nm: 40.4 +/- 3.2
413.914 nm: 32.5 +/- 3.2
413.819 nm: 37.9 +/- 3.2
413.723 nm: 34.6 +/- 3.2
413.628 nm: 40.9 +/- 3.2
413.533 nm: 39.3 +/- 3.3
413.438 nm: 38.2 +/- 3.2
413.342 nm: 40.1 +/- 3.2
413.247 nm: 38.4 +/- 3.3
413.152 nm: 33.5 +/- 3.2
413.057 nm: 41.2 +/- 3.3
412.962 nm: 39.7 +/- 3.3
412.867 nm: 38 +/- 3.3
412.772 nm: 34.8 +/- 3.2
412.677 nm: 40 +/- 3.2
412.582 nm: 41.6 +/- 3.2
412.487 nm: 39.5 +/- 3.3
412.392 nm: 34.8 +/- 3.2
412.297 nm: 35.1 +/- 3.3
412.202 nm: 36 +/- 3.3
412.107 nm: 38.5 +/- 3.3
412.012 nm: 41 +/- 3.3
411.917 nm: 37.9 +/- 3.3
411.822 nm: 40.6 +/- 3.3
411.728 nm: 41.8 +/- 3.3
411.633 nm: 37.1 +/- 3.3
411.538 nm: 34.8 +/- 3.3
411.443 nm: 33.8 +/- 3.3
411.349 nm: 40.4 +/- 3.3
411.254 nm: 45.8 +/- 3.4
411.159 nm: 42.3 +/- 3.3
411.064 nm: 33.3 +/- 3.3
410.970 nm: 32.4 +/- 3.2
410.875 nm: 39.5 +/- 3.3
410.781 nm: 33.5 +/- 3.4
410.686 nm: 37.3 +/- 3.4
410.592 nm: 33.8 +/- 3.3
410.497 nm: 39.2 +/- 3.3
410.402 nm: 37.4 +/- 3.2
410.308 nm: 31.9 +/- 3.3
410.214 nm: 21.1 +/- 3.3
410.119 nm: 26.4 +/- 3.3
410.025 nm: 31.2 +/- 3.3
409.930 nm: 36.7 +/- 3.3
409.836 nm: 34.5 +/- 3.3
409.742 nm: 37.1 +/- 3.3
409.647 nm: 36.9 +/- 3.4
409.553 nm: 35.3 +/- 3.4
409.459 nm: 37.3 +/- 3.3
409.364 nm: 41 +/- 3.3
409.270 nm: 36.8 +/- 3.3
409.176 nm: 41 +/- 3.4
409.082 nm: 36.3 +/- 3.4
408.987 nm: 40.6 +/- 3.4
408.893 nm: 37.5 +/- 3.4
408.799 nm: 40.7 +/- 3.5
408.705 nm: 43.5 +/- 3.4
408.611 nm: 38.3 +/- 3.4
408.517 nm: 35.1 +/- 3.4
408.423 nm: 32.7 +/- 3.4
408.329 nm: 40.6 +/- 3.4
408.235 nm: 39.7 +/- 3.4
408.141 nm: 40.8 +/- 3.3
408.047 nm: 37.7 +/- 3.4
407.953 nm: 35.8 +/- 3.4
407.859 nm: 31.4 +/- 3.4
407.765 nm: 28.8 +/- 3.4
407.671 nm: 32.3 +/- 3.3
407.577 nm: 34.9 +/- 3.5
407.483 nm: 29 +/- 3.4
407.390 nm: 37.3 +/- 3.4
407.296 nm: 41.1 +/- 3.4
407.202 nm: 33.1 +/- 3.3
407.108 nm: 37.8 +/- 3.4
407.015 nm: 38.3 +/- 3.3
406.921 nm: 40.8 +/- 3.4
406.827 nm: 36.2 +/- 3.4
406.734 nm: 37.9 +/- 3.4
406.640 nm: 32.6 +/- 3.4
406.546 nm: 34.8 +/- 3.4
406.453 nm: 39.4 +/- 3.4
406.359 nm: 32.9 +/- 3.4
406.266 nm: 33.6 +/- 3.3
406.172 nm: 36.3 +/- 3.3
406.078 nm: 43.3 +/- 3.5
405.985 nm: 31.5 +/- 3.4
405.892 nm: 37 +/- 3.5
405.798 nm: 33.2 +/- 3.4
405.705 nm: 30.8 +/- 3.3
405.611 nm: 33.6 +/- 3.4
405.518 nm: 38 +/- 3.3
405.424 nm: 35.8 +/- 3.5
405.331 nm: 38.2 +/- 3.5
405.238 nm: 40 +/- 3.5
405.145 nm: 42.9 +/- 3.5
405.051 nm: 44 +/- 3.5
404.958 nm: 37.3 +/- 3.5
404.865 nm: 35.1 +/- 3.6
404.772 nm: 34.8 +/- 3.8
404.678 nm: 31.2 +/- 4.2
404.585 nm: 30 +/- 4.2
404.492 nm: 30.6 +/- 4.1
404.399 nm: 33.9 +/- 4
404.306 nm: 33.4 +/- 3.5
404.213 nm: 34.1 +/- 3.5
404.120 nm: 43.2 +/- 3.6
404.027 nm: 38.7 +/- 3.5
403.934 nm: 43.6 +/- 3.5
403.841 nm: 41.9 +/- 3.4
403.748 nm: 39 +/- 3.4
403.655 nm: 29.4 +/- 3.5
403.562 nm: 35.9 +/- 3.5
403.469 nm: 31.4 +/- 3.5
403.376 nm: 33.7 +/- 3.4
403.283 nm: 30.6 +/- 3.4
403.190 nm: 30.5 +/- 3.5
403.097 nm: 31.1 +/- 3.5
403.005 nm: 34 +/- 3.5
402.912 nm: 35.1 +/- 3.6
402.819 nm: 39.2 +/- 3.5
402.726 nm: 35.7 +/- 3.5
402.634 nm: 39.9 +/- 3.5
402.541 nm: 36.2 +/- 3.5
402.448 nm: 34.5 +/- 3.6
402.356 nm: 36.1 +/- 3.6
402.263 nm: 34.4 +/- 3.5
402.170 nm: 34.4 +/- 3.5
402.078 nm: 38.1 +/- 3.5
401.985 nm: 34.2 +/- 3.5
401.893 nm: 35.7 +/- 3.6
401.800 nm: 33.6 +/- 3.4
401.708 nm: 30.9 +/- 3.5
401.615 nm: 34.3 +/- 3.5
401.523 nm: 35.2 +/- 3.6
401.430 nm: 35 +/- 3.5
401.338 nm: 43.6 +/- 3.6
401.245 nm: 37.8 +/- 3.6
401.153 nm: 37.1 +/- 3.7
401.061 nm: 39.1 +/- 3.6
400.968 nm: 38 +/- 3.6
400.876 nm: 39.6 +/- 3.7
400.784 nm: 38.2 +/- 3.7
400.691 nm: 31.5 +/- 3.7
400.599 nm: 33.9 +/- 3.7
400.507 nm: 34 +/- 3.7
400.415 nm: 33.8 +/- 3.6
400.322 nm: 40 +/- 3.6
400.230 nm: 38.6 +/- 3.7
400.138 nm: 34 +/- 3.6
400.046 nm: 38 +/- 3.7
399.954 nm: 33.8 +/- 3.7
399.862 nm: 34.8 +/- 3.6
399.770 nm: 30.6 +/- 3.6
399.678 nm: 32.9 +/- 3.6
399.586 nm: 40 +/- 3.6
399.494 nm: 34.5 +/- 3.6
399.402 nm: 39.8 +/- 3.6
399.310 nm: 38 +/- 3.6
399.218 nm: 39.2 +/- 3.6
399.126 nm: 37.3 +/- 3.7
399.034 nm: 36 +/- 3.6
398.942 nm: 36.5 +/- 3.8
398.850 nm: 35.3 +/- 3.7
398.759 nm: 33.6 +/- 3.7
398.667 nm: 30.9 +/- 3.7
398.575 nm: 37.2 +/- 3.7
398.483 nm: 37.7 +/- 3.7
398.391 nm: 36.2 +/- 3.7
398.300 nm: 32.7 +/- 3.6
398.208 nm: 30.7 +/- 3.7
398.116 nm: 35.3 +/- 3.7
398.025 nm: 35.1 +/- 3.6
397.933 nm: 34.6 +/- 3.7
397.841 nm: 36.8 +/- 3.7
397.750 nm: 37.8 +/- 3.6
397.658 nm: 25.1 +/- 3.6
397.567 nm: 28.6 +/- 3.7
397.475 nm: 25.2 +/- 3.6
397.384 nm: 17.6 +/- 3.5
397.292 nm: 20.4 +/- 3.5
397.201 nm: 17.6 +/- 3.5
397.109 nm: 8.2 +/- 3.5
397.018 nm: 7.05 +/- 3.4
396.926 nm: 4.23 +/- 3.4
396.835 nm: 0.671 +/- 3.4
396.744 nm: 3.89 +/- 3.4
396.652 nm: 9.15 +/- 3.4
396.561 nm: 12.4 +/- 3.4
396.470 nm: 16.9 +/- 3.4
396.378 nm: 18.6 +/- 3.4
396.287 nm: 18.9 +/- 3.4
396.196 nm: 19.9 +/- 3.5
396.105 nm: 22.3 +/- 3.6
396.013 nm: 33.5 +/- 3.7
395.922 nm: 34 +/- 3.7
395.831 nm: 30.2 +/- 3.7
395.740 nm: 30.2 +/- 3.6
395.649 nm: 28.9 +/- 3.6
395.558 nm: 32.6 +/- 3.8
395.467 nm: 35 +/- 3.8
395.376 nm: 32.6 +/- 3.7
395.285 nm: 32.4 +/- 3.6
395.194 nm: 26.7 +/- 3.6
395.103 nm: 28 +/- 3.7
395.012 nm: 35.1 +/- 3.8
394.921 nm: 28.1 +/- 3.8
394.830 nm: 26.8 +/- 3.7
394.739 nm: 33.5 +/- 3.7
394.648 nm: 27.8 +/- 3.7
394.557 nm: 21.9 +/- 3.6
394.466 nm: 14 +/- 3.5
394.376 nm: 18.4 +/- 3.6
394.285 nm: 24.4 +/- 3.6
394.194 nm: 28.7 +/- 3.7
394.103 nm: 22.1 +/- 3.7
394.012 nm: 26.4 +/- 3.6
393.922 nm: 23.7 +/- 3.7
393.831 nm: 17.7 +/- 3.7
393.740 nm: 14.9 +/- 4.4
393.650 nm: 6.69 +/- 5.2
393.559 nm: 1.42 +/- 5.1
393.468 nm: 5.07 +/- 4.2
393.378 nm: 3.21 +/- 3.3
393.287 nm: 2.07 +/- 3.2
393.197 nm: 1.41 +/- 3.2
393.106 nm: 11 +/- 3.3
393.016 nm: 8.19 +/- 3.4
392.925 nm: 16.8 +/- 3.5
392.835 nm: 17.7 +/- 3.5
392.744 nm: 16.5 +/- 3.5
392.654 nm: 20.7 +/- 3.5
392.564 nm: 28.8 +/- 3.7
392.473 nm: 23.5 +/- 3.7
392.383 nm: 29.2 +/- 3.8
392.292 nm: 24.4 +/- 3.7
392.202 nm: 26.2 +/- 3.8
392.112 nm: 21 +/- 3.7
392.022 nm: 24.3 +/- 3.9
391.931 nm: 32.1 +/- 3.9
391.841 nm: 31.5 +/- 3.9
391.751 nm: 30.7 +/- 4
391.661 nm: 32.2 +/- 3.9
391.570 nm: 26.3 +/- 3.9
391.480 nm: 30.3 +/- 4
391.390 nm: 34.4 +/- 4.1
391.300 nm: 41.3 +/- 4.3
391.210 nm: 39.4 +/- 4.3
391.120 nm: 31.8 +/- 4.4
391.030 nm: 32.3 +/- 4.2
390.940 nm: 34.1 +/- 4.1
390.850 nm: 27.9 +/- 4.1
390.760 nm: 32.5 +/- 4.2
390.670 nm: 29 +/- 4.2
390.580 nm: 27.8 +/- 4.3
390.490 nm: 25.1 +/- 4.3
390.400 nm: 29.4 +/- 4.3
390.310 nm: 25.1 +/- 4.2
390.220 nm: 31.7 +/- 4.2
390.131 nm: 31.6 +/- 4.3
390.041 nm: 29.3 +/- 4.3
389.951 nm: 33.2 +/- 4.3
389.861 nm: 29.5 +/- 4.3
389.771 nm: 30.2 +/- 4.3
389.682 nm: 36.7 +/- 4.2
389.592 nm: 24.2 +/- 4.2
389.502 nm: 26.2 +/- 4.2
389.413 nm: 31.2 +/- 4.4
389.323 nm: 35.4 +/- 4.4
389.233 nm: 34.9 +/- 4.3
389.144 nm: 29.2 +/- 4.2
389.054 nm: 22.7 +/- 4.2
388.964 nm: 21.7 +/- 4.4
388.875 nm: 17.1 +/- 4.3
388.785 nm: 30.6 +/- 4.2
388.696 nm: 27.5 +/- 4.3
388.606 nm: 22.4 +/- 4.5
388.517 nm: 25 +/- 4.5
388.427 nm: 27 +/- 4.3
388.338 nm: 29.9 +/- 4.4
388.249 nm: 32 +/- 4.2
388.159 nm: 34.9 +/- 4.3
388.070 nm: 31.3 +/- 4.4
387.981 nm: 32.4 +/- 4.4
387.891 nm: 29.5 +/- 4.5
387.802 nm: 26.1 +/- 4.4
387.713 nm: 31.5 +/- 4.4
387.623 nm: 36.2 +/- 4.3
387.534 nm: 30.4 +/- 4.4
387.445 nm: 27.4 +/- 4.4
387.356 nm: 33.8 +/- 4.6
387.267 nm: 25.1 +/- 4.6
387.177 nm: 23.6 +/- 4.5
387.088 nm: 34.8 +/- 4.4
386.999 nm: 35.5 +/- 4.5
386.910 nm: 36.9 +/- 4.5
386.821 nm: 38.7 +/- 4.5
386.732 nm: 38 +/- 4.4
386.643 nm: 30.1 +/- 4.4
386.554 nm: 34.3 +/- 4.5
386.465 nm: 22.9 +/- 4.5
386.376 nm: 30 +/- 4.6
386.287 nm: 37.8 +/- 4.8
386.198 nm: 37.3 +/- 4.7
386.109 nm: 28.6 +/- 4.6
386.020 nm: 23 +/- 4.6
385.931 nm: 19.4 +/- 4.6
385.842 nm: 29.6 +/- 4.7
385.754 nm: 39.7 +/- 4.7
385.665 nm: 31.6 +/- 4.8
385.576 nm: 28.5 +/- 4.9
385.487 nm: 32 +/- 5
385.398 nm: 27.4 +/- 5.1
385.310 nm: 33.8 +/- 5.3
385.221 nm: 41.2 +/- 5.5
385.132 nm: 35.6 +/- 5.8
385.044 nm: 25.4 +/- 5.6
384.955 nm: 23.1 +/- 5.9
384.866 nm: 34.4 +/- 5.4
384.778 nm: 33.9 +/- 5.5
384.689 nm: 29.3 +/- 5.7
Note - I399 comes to 1.52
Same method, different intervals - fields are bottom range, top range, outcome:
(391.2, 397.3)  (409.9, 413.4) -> 1.86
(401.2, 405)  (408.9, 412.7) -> 1.08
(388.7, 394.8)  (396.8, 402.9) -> 1.40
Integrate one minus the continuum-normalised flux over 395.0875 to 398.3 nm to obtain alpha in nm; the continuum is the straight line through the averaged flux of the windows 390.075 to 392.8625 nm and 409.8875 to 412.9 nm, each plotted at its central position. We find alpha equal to 0.72 nm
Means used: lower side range 28.7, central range 23.8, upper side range 36.5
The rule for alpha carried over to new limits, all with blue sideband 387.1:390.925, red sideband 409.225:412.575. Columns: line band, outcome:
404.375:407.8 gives -0.09 nm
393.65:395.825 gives 0.34 nm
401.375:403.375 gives -0.07 nm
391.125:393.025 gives 0.20 nm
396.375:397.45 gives 0.69 nm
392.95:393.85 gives 0.69 nm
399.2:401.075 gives -0.19 nm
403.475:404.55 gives -0.07 nm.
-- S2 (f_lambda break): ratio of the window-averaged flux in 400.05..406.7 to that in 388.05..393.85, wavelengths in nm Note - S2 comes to 1.4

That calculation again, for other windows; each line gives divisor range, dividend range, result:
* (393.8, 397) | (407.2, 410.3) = 1.54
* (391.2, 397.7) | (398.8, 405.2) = 1.66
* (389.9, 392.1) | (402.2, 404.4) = 1.16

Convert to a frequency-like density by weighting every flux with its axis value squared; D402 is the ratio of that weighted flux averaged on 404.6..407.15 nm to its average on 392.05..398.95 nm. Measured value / 1.7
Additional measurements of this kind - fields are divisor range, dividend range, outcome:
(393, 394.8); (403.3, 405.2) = 2.40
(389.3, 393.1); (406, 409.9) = 1.43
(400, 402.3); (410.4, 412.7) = 1.10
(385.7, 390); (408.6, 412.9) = 1.38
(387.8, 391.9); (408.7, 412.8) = 1.37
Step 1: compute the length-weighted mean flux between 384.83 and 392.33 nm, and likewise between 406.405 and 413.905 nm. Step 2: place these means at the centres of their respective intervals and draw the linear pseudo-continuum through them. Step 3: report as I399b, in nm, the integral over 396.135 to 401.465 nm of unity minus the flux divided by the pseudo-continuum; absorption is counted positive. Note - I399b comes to 0.58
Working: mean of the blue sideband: 30.2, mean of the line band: 29.9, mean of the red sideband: 36.9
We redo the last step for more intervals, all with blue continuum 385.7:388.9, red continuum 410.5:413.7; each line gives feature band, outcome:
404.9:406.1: -0.04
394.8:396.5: 0.25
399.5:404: -0.11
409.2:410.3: 0.09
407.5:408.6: 0.04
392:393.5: 0.73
